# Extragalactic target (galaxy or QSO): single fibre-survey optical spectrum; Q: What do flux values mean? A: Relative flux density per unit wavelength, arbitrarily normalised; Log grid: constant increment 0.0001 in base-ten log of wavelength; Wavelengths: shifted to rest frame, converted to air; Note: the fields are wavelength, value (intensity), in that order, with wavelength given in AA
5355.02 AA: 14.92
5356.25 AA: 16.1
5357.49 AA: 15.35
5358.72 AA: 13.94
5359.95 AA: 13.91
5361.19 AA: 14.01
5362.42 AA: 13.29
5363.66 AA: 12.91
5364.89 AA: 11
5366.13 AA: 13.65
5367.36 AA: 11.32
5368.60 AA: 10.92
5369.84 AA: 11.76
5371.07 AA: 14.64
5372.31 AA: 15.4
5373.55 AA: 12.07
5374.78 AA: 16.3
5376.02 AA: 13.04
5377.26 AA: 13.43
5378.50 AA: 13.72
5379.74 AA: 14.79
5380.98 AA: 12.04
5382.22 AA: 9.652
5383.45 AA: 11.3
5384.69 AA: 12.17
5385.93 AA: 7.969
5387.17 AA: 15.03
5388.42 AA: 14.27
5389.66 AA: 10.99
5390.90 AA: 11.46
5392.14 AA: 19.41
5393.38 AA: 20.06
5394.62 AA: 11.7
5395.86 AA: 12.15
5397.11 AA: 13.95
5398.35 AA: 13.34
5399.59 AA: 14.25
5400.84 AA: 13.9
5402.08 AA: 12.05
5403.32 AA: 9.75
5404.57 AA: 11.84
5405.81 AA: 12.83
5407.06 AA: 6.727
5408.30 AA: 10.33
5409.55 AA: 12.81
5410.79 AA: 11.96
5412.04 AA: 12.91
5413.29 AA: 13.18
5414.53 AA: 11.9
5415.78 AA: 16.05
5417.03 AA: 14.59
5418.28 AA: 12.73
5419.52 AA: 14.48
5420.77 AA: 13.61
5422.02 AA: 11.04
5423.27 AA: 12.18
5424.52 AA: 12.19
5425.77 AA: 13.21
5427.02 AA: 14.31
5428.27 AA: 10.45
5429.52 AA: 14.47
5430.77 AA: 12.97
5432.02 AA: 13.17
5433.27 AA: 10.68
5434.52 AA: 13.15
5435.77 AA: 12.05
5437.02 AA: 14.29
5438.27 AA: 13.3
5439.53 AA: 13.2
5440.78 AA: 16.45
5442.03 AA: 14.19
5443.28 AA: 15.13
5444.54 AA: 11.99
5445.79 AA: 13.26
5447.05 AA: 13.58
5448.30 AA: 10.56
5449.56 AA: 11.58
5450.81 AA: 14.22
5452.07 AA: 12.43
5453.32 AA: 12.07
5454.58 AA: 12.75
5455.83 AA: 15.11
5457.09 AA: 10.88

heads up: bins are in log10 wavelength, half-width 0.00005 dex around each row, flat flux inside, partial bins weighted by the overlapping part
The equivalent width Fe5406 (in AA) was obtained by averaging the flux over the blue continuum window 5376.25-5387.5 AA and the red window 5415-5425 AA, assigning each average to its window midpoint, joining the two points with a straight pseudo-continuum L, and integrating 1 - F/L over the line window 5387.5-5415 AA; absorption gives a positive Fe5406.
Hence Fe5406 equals -0.2 AA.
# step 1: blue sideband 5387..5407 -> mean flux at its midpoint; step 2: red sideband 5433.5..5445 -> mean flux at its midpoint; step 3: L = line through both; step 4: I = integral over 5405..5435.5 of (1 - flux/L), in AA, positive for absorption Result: 2.1 AA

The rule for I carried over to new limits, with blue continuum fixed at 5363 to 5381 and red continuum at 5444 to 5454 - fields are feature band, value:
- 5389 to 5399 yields -0.9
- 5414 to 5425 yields -0.4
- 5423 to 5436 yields 0.0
